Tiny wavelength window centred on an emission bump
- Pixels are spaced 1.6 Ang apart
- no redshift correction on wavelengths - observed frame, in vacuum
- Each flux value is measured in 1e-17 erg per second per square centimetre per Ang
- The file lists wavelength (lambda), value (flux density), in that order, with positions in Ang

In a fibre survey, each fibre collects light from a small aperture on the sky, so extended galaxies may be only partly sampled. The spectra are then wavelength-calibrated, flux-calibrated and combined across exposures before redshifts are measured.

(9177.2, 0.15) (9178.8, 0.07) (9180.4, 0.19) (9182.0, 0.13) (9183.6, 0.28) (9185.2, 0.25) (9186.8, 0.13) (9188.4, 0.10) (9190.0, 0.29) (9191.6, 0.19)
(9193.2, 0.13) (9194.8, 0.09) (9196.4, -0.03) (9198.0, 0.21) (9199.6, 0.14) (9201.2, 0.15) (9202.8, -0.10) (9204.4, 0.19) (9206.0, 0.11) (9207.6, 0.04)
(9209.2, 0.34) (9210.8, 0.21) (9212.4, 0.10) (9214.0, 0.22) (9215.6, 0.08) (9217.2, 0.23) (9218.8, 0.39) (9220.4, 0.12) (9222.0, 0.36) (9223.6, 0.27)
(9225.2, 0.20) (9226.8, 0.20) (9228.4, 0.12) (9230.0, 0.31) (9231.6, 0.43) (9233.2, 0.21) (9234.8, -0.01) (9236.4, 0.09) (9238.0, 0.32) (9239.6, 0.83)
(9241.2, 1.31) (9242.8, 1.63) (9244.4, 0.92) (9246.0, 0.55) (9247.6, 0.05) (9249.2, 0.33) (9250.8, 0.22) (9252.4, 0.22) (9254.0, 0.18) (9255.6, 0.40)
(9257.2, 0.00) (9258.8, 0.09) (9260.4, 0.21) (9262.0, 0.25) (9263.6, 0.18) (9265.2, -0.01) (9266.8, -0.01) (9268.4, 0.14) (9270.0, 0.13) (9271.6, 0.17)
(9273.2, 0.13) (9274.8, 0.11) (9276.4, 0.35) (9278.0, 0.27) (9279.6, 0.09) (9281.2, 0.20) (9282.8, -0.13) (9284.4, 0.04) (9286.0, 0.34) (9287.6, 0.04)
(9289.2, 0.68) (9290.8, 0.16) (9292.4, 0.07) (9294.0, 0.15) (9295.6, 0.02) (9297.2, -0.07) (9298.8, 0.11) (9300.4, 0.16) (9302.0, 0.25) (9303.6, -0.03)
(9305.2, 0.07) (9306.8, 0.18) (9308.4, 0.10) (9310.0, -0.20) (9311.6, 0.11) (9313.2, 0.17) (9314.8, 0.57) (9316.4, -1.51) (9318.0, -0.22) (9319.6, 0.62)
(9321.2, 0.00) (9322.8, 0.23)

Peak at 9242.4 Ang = [O III]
